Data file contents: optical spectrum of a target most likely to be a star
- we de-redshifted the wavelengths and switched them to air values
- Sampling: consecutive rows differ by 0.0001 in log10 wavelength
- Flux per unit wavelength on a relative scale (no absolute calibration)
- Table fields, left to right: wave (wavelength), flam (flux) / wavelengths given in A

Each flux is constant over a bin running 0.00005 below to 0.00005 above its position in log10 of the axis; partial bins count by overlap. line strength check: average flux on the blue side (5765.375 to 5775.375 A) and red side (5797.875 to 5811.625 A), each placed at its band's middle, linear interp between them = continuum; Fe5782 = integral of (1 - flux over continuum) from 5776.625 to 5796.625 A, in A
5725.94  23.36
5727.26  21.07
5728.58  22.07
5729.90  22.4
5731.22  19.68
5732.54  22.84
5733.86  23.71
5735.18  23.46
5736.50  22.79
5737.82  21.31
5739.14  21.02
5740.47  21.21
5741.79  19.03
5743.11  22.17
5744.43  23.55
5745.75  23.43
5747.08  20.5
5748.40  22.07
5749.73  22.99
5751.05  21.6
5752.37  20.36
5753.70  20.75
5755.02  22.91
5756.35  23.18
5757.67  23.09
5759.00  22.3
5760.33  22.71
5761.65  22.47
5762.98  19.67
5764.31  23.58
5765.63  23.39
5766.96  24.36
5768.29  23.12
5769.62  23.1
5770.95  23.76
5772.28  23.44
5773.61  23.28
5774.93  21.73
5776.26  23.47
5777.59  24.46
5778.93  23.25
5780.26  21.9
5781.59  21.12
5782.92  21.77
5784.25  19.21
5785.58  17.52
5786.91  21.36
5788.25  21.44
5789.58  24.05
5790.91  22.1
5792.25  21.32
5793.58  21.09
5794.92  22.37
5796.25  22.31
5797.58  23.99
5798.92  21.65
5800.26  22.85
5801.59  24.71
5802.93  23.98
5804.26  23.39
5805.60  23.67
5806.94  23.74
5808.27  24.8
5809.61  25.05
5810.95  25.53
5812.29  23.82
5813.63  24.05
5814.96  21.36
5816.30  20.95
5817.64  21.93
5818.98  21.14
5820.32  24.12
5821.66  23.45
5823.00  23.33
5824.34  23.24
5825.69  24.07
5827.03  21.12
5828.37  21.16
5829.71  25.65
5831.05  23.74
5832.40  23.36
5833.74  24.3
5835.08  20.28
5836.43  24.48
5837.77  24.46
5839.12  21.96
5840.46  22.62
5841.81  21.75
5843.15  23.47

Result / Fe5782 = 1.61 A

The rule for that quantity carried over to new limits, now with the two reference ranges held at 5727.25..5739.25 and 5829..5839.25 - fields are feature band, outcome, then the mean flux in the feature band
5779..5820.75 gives 1.0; 22.5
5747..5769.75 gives 0.1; 22.4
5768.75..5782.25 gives -0.1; 22.9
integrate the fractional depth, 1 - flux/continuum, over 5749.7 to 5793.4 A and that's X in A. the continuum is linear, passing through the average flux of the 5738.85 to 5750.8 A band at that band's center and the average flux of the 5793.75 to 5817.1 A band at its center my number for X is 0.5 A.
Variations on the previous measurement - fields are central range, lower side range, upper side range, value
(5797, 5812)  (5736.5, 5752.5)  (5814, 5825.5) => -1.0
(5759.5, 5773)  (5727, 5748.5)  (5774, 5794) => -0.7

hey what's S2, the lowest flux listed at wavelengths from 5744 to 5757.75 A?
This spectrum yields 20.36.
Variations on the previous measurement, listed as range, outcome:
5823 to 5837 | 20.28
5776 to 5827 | 17.52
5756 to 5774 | 19.67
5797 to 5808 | 21.65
